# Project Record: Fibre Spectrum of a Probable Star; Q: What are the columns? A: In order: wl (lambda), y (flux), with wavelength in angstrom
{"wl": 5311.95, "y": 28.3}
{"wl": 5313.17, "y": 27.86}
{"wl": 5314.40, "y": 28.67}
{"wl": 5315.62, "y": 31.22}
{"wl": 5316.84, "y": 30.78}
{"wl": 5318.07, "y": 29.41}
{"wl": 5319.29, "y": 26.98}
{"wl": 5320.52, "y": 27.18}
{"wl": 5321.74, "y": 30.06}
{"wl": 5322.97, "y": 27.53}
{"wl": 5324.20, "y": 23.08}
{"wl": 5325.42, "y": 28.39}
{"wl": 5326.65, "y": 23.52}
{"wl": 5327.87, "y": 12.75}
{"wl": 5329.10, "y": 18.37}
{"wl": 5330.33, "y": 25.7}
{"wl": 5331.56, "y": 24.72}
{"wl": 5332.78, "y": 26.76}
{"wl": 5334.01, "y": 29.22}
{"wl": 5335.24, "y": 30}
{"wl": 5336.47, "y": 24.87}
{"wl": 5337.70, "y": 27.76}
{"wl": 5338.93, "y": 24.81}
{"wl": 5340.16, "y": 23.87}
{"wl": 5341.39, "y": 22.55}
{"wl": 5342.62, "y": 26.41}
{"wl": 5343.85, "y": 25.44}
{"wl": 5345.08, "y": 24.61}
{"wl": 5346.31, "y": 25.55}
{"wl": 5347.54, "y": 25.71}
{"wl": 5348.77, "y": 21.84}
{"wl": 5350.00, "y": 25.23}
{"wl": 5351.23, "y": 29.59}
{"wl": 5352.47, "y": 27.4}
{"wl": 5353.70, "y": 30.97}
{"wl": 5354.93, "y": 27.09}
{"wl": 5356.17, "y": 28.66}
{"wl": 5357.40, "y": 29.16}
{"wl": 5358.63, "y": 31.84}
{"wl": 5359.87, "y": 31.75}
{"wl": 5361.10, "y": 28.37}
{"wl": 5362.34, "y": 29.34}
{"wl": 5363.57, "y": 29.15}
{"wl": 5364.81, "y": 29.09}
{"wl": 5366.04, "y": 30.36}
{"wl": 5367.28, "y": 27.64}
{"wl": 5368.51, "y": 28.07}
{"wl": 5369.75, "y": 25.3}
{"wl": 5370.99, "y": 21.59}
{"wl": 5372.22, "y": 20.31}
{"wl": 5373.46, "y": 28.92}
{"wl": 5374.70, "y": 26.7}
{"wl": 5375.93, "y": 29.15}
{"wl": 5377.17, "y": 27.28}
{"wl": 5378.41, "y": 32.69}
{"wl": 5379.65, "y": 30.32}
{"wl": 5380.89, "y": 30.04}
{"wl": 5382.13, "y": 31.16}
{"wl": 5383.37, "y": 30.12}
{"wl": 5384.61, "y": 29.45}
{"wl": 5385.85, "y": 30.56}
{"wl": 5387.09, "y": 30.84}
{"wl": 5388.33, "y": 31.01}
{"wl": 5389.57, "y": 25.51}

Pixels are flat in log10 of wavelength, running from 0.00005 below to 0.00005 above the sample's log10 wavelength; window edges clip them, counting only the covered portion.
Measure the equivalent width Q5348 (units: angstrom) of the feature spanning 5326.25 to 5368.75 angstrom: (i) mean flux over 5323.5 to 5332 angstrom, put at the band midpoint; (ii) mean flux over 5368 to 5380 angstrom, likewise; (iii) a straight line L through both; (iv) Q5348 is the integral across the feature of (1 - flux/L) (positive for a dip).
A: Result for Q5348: -3.78 angstrom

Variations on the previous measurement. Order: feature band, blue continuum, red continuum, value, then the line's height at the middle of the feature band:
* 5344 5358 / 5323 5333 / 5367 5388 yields -0.74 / 25.5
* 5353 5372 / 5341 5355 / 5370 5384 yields -0.99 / 27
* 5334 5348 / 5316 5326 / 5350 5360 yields 1.43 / 28.7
